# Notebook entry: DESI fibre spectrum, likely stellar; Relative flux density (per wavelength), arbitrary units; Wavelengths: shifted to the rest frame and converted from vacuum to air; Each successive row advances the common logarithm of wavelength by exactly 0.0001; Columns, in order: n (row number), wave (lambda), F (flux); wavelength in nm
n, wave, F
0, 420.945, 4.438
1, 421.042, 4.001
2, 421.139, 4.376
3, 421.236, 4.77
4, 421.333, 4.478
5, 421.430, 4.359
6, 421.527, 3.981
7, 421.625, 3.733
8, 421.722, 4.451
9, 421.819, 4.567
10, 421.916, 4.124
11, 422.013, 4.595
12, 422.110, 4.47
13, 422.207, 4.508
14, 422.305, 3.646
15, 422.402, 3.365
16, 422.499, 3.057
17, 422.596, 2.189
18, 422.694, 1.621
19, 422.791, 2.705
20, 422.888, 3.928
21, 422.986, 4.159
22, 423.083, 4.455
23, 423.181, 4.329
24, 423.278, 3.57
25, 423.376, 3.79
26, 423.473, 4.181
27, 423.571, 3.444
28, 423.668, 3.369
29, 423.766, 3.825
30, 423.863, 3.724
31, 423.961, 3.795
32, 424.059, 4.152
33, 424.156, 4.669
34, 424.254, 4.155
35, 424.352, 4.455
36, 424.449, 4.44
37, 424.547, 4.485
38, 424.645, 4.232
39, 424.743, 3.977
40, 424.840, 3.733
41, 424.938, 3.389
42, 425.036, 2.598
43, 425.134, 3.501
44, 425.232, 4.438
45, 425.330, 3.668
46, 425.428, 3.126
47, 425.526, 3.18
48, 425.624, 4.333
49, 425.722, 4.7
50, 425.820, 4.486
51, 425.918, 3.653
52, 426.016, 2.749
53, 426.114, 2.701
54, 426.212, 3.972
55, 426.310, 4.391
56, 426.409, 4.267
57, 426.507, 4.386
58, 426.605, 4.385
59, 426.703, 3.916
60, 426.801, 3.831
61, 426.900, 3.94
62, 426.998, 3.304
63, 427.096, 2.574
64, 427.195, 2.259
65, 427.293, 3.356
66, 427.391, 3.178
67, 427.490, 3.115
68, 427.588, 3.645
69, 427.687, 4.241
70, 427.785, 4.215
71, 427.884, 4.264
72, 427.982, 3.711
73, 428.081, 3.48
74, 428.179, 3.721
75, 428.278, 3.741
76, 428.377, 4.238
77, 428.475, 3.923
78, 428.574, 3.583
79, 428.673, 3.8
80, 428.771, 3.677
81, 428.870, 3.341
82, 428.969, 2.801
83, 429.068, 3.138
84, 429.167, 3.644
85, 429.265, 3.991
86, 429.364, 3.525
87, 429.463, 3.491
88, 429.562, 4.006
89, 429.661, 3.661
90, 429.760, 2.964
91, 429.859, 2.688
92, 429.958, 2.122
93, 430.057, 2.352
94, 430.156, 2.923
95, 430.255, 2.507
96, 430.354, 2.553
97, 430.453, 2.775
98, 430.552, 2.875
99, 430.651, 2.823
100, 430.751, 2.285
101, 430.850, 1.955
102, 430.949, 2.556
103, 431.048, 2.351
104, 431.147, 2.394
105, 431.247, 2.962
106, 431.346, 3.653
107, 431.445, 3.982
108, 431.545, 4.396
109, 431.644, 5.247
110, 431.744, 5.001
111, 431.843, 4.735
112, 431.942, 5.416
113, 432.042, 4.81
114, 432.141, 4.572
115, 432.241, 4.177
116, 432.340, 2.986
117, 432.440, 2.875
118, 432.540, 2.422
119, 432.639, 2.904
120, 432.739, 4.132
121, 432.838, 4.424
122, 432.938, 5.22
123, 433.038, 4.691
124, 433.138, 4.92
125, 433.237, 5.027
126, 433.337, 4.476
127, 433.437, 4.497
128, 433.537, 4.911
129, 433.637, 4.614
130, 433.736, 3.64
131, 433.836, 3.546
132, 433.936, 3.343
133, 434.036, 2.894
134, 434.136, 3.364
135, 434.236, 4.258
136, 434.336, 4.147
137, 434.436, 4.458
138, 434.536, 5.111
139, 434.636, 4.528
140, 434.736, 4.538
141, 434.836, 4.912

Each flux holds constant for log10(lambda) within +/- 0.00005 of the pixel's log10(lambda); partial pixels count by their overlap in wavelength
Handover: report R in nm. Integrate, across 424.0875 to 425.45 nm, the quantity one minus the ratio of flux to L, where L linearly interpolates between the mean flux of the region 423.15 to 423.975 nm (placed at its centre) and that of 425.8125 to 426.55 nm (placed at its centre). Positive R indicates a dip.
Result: -0.06 nm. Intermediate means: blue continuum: 3.77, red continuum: 3.78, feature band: 3.94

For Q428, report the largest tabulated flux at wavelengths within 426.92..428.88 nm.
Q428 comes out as 4.264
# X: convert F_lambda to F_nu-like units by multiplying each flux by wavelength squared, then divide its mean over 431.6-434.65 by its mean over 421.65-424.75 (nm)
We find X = 1.1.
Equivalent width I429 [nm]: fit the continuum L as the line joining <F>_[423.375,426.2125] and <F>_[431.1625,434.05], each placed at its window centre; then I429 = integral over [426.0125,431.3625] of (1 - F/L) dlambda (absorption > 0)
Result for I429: 0.88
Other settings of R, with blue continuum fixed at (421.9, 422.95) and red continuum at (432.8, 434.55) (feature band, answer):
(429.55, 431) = 0.48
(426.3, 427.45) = 0.05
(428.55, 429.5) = 0.11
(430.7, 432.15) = 0.14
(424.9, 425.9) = -0.02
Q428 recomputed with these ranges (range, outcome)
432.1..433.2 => 5.22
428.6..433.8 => 5.416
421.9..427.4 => 4.7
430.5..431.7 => 5.247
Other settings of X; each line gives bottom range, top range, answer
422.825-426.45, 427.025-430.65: 0.87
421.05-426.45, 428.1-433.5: 0.96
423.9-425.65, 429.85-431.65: 0.76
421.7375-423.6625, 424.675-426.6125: 1.03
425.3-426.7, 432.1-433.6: 1.11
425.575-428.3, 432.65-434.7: 1.18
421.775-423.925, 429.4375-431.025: 0.77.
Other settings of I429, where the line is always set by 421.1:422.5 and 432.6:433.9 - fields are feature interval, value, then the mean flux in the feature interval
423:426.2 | 0.29 nm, 3.86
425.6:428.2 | 0.34 nm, 3.73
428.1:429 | 0.14 nm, 3.66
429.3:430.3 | 0.30 nm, 3.04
